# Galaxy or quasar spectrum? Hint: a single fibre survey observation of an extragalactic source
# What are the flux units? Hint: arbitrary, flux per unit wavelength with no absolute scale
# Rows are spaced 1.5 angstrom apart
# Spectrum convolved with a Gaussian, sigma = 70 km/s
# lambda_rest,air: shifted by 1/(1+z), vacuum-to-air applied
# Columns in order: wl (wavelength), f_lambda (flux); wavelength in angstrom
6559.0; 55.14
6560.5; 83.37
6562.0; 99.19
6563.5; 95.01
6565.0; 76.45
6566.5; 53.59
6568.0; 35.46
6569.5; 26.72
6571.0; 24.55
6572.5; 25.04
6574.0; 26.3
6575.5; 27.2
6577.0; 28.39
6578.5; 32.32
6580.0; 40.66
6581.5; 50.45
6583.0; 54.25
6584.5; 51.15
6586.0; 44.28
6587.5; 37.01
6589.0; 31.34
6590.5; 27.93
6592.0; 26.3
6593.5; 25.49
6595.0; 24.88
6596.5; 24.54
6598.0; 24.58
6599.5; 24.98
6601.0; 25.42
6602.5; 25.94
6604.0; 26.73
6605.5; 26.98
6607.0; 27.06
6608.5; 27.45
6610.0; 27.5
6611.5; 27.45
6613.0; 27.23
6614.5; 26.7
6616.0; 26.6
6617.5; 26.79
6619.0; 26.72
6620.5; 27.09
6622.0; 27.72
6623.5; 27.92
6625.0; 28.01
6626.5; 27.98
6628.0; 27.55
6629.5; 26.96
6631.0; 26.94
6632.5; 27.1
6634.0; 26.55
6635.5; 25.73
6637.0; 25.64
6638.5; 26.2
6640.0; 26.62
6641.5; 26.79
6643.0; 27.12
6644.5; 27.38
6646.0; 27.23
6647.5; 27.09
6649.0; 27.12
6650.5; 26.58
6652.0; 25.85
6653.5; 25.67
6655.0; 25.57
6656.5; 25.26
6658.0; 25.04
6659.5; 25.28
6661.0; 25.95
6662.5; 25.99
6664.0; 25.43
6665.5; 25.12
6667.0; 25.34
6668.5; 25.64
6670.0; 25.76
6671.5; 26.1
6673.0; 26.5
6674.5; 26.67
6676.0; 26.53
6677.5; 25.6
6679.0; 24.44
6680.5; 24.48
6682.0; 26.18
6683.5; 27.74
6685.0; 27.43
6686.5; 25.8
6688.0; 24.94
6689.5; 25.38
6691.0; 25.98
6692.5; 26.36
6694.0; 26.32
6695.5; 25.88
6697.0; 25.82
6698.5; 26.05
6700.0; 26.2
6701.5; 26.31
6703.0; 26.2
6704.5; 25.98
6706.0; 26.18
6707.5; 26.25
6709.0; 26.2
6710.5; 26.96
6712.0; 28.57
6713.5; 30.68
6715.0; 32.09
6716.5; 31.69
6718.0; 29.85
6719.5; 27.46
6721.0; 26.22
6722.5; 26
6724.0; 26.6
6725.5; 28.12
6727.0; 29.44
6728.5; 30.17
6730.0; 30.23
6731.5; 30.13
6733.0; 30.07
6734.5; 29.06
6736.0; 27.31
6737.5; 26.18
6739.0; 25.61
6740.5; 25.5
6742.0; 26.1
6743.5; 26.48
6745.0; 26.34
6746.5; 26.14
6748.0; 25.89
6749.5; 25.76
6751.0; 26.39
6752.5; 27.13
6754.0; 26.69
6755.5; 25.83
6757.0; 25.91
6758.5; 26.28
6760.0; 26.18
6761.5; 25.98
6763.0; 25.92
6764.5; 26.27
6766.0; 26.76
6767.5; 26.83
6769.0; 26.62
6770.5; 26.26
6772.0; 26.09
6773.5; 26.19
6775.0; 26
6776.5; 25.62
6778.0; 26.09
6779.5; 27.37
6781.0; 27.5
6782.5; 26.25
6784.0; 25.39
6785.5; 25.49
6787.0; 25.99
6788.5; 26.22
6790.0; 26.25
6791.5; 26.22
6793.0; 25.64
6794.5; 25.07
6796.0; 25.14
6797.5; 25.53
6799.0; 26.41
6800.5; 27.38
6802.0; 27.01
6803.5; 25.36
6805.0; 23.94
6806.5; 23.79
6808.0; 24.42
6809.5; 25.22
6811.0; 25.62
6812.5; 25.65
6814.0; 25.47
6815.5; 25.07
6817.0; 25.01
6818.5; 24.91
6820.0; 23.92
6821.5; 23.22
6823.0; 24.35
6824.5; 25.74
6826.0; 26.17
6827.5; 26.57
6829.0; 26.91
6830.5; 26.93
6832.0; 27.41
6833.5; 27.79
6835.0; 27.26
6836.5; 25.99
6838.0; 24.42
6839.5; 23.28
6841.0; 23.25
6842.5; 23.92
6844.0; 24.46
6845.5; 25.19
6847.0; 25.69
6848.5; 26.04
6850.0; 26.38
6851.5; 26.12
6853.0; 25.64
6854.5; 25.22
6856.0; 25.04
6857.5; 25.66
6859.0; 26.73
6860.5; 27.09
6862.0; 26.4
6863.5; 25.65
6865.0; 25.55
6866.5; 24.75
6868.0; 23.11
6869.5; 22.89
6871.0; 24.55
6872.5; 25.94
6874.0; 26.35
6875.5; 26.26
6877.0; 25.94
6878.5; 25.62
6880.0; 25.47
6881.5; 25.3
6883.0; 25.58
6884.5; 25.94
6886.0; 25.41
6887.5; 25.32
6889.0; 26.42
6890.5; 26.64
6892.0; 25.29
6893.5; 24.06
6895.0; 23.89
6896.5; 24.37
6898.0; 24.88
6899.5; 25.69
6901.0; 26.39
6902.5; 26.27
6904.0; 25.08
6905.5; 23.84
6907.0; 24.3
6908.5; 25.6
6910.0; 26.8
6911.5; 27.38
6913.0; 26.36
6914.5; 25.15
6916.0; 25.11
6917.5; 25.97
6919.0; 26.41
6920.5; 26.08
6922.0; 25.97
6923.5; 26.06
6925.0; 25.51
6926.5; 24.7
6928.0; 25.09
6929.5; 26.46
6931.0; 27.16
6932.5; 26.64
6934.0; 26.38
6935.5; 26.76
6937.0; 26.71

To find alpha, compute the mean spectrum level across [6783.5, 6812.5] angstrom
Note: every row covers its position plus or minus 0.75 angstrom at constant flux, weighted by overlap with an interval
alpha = 25.6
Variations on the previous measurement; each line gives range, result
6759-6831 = 25.8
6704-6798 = 26.9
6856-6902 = 25.4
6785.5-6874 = 25.5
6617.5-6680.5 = 26.4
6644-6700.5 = 26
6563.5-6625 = 32.6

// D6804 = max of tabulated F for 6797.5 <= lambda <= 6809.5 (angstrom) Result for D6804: 27.38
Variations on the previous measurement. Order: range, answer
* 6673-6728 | 32.09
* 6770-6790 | 27.5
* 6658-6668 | 25.99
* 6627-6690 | 27.74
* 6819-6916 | 27.79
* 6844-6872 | 27.09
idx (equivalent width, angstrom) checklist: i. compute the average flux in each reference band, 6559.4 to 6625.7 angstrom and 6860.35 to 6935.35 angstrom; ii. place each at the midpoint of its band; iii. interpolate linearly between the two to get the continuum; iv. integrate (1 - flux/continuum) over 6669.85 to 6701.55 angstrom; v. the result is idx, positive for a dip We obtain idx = 6.58 angstrom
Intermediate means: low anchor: 36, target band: 26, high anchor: 25.6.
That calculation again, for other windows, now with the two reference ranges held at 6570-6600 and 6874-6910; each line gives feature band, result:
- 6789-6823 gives 2.7 angstrom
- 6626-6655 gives 4.3 angstrom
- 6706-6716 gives 0.4 angstrom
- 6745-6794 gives 3.6 angstrom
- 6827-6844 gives 0.7 angstrom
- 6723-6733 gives 0.0 angstrom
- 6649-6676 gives 4.4 angstrom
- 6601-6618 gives 2.7 angstrom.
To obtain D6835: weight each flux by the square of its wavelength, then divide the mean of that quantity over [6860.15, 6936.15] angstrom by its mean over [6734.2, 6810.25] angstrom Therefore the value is 1.02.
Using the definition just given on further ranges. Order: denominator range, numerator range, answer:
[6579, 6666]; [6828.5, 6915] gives 0.96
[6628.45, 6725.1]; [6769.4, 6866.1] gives 1.01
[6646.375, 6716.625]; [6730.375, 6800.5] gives 1.03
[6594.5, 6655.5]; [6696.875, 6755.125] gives 1.06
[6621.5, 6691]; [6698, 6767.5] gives 1.06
